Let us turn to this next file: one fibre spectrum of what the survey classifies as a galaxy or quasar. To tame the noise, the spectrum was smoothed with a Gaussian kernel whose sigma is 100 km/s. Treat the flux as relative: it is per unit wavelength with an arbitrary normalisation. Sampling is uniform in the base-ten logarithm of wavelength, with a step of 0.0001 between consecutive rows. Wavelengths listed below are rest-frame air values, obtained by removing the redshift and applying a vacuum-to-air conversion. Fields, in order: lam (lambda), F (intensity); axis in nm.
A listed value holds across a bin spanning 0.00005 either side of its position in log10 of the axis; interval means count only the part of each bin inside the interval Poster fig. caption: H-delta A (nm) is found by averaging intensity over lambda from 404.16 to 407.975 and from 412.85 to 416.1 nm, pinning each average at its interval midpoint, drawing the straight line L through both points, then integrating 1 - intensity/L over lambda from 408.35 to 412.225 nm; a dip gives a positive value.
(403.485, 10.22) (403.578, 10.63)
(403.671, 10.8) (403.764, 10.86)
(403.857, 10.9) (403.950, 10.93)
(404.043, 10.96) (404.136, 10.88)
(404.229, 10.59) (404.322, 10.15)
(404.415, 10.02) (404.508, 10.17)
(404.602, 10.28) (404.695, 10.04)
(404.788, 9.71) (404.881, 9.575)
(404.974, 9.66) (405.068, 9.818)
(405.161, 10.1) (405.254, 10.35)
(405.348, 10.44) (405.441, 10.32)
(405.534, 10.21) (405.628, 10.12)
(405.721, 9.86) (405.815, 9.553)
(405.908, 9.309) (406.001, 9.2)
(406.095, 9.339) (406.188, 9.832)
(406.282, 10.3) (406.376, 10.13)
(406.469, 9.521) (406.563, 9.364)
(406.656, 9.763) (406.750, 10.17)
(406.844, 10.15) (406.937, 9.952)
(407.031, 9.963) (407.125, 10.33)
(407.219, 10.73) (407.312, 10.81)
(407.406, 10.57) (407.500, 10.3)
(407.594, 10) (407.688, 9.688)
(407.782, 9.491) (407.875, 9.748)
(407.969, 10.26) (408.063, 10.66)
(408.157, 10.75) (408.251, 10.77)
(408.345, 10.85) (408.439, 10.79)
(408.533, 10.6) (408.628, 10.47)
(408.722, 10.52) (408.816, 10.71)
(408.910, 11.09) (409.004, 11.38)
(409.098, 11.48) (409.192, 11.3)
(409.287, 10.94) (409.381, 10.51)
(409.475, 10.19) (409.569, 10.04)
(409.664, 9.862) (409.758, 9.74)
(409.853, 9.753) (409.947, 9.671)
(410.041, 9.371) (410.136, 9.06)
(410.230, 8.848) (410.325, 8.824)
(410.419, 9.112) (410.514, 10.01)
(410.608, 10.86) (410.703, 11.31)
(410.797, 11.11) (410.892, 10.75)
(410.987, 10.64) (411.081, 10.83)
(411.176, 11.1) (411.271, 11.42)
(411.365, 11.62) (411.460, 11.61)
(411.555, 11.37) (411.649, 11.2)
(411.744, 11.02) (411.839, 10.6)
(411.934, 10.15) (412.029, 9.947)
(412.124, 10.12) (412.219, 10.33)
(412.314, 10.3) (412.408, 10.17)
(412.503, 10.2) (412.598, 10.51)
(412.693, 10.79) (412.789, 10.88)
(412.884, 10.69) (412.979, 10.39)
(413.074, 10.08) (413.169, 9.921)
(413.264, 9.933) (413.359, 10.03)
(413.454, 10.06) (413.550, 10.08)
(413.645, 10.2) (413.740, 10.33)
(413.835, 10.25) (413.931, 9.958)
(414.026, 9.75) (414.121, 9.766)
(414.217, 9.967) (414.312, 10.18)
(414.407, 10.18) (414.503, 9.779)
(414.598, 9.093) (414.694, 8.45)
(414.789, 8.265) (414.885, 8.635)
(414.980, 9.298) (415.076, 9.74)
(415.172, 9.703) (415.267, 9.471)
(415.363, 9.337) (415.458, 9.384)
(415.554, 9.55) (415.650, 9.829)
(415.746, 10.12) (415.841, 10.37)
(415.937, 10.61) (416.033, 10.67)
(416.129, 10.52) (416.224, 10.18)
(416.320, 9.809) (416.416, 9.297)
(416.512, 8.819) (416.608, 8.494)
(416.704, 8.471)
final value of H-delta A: -0.23 nm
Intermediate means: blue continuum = 10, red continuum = 9.83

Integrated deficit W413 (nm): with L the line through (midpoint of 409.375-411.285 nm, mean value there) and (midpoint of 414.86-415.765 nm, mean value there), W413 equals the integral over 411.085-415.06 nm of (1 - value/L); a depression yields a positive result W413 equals -0.17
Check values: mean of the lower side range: 10.1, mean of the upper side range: 9.51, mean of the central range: 10.2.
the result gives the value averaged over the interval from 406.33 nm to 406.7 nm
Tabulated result 9.71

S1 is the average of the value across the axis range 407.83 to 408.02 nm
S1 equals 10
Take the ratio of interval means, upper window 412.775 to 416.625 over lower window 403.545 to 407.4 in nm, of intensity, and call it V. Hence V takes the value 0.97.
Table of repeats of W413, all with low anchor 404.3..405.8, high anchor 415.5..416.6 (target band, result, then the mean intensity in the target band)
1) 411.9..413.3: -0.05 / 10.3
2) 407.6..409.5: -0.11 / 10.6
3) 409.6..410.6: 0.05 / 9.49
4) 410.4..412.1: -0.15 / 10.8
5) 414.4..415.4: 0.07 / 9.22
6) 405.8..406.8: 0.03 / 9.69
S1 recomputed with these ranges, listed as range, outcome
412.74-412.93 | 10.7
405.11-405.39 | 10.3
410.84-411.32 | 11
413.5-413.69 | 10.1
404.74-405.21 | 9.79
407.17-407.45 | 10.7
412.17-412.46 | 10.3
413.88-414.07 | 9.84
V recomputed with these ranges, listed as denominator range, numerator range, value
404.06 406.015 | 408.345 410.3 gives 1.03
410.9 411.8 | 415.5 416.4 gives 0.91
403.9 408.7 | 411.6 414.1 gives 1.01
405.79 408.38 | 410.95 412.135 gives 1.09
